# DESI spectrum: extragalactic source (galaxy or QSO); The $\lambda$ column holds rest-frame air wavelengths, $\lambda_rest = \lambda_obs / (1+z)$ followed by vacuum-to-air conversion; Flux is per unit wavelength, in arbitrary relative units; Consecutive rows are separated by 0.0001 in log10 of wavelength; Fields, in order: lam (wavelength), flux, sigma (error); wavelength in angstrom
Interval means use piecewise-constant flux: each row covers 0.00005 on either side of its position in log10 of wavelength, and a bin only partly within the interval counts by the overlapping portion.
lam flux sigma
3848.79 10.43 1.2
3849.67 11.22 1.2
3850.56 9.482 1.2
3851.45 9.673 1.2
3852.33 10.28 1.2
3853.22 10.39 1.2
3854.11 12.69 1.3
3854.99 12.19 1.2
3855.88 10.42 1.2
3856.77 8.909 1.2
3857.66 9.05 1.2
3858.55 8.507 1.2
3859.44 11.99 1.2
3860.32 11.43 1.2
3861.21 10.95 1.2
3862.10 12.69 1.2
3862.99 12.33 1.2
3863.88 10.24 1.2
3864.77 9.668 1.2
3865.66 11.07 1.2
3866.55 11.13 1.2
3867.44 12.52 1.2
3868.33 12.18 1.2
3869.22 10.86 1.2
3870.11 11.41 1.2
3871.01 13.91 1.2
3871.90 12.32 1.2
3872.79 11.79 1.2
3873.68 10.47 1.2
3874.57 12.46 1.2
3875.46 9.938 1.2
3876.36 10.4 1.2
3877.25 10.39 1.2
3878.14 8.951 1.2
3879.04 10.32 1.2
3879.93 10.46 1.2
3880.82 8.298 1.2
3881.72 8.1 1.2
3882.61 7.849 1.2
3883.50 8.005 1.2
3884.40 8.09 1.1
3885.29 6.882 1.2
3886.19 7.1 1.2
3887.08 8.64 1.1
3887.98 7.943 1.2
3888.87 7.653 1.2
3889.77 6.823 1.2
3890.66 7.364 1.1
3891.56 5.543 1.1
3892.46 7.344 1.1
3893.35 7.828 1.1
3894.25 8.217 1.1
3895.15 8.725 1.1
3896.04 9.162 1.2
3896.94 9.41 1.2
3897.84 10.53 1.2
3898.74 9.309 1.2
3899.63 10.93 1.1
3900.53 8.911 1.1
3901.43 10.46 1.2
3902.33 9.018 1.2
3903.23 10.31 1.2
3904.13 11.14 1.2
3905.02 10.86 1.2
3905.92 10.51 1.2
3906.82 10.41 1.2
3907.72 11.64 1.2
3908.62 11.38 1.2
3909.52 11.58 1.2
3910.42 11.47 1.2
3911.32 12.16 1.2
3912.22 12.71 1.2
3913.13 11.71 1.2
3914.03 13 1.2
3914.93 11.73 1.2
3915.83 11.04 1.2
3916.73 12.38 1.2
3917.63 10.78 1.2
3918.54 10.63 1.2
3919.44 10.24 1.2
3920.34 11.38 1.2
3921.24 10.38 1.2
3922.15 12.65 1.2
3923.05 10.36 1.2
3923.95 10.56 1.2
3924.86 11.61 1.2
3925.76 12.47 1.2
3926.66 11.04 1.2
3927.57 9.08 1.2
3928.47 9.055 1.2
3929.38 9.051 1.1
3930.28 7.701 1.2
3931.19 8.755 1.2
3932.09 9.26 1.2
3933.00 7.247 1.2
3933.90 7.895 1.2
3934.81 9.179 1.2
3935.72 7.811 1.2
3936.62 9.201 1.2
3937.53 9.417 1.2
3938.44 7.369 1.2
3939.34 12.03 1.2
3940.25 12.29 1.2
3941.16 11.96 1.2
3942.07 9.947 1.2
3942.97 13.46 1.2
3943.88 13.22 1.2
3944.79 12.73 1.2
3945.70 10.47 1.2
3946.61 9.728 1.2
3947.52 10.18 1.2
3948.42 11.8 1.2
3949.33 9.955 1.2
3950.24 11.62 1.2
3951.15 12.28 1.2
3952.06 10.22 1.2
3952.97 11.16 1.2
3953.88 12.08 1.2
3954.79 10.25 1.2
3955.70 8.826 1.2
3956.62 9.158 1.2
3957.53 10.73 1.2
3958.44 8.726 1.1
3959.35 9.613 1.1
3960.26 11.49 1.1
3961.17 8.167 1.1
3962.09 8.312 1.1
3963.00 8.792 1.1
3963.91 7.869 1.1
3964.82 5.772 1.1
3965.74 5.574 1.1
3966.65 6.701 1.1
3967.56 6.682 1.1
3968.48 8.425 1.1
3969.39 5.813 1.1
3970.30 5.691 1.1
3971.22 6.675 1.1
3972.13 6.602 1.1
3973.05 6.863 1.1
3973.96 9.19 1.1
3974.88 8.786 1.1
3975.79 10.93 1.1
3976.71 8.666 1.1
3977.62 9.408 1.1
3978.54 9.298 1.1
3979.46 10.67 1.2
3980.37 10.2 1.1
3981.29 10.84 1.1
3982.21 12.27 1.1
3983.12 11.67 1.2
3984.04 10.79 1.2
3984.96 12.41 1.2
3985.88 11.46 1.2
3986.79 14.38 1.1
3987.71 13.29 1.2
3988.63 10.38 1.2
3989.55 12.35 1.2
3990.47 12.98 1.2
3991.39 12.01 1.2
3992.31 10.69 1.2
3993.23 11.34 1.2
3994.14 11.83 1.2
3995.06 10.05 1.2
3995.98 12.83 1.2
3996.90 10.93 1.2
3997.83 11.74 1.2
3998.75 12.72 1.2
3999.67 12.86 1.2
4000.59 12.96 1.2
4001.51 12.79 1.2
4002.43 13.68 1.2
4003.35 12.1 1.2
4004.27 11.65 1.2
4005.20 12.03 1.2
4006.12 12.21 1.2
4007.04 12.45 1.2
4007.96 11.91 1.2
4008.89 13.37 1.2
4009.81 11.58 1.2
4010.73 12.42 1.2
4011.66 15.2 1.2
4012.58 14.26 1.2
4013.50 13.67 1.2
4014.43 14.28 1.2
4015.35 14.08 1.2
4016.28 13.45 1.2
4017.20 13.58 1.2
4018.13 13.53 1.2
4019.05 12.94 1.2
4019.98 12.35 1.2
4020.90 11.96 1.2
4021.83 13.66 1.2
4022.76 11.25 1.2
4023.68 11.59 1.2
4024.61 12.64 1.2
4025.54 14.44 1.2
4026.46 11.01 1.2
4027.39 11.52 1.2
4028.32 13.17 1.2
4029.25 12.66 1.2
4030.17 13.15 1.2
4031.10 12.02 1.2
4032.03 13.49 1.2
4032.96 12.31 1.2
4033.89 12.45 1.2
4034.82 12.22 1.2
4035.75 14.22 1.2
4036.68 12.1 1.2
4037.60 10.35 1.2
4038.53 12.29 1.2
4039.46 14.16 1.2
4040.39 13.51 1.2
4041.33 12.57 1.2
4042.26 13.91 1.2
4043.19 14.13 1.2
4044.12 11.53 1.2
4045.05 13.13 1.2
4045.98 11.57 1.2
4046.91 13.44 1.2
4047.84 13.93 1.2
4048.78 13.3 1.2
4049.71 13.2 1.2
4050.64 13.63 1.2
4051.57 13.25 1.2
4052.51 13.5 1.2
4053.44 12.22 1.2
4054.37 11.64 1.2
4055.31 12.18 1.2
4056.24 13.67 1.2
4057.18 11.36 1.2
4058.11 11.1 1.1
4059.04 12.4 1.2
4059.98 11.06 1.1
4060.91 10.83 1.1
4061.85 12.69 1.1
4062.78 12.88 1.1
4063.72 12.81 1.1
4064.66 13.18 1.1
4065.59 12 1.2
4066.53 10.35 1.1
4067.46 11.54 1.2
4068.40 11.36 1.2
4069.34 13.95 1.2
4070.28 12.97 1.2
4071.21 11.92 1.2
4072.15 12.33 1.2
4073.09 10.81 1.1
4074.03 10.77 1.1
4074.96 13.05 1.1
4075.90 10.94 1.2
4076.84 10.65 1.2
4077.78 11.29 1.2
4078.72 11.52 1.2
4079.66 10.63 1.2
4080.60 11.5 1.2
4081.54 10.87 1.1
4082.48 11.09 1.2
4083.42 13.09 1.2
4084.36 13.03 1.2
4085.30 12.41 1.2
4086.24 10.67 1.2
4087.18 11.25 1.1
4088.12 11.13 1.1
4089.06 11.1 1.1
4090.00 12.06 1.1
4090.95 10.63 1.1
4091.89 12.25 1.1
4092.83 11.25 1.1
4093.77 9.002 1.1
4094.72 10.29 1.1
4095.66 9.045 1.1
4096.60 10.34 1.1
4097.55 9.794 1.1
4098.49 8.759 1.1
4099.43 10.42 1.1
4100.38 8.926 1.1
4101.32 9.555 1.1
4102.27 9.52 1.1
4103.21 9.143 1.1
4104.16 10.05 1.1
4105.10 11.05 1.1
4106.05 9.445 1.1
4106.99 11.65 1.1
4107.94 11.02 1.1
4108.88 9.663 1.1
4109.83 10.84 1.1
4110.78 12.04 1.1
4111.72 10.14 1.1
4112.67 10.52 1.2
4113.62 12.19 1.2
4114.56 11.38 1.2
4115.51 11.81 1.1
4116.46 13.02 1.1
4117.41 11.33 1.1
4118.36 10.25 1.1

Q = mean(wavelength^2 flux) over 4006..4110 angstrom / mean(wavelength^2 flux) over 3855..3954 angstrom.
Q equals 1.26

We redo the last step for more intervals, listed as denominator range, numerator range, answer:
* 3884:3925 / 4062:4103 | 1.23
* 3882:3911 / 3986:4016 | 1.45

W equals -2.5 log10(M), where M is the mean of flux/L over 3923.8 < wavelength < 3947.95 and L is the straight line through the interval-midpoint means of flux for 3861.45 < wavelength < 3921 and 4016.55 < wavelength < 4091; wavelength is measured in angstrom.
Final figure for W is 0.07 mag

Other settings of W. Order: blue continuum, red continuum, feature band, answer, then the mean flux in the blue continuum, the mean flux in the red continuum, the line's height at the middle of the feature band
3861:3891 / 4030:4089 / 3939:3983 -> 0.145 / 9.98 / 12.2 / 11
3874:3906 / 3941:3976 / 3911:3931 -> -0.194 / 8.99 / 9.36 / 9.16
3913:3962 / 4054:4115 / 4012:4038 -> -0.176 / 10.4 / 11.2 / 10.9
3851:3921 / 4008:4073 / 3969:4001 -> 0.116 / 10.2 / 12.7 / 11.8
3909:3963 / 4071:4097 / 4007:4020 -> -0.219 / 10.5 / 11.2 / 10.9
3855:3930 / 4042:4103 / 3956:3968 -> 0.286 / 10.2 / 11.7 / 10.8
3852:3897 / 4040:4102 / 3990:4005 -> -0.097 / 9.83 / 11.8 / 11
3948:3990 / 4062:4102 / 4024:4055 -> -0.199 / 9.62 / 11.3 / 10.7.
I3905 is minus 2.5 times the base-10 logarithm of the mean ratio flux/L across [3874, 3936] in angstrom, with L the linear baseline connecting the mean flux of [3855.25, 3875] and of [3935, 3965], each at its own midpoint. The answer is 0.10 mag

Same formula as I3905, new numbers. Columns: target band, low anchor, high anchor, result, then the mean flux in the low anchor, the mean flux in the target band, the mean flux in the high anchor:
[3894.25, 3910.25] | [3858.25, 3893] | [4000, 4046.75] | 0.02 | 9.84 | 10.2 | 12.8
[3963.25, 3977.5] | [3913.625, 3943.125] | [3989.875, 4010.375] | 0.46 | 10.3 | 7.42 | 12.1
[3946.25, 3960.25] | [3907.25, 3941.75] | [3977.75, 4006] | 0.06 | 10.5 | 10.5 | 11.8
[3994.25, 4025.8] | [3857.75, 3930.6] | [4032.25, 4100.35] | -0.12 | 10.2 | 12.7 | 11.9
